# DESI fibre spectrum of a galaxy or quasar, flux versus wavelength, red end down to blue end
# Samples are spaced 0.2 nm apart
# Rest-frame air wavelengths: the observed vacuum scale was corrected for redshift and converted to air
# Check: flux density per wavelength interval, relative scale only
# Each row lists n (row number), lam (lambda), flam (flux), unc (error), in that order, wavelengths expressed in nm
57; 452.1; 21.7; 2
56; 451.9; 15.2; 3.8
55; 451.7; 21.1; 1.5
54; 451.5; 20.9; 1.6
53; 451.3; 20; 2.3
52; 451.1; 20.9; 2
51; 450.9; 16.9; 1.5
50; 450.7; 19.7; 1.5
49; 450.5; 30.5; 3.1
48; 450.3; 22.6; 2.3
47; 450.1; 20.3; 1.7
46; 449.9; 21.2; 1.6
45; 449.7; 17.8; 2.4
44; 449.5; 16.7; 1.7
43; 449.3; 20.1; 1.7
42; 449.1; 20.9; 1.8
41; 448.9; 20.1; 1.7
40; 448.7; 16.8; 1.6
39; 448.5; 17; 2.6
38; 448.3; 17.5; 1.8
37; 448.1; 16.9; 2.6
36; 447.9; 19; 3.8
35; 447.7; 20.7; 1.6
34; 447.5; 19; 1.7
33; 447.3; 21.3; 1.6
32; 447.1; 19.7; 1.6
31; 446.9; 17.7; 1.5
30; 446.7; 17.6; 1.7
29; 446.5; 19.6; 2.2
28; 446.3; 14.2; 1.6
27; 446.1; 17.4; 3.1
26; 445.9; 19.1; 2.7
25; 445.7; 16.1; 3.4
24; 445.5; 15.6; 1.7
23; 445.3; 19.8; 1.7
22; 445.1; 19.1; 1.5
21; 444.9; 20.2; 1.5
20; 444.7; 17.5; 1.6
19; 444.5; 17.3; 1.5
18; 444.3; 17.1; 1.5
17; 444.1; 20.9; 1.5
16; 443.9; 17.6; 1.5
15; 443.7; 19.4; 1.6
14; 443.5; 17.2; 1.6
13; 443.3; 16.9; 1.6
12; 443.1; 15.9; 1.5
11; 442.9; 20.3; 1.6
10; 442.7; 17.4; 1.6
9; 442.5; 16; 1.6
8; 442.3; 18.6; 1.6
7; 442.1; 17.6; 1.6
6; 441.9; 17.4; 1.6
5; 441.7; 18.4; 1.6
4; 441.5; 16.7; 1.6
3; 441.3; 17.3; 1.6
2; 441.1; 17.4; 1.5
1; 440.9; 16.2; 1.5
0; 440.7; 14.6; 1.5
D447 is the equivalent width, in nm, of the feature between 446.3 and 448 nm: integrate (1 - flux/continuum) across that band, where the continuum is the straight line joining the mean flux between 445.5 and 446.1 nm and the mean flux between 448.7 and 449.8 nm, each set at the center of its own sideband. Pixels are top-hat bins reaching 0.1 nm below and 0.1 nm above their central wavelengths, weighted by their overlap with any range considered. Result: -0.11 nm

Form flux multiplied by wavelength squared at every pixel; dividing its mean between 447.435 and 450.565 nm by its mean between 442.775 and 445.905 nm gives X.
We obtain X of 1.11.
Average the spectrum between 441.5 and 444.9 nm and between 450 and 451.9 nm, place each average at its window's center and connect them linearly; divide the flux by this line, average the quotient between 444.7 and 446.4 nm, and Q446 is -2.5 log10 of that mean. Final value 0.069 mag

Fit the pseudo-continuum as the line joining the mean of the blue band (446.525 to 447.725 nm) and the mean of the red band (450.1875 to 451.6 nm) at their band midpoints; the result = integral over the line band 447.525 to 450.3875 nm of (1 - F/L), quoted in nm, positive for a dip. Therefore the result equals 0.186 nm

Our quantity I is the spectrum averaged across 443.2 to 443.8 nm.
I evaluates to 17.8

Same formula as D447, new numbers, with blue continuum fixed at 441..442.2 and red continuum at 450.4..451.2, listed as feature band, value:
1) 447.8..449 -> 0.17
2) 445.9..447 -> 0.13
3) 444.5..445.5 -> 0.03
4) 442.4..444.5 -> 0.06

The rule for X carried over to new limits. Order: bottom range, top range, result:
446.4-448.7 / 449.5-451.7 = 1.14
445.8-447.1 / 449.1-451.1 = 1.18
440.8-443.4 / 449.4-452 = 1.21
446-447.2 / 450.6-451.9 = 1.13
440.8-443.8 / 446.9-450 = 1.11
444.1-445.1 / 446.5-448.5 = 1.03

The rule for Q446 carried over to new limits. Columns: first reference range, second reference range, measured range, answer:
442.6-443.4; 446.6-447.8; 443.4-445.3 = -0.02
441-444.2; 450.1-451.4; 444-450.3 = 0.08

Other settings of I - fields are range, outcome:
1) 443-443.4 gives 16.4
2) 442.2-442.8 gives 17.3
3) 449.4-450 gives 18.6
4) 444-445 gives 18.6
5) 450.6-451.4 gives 19.4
